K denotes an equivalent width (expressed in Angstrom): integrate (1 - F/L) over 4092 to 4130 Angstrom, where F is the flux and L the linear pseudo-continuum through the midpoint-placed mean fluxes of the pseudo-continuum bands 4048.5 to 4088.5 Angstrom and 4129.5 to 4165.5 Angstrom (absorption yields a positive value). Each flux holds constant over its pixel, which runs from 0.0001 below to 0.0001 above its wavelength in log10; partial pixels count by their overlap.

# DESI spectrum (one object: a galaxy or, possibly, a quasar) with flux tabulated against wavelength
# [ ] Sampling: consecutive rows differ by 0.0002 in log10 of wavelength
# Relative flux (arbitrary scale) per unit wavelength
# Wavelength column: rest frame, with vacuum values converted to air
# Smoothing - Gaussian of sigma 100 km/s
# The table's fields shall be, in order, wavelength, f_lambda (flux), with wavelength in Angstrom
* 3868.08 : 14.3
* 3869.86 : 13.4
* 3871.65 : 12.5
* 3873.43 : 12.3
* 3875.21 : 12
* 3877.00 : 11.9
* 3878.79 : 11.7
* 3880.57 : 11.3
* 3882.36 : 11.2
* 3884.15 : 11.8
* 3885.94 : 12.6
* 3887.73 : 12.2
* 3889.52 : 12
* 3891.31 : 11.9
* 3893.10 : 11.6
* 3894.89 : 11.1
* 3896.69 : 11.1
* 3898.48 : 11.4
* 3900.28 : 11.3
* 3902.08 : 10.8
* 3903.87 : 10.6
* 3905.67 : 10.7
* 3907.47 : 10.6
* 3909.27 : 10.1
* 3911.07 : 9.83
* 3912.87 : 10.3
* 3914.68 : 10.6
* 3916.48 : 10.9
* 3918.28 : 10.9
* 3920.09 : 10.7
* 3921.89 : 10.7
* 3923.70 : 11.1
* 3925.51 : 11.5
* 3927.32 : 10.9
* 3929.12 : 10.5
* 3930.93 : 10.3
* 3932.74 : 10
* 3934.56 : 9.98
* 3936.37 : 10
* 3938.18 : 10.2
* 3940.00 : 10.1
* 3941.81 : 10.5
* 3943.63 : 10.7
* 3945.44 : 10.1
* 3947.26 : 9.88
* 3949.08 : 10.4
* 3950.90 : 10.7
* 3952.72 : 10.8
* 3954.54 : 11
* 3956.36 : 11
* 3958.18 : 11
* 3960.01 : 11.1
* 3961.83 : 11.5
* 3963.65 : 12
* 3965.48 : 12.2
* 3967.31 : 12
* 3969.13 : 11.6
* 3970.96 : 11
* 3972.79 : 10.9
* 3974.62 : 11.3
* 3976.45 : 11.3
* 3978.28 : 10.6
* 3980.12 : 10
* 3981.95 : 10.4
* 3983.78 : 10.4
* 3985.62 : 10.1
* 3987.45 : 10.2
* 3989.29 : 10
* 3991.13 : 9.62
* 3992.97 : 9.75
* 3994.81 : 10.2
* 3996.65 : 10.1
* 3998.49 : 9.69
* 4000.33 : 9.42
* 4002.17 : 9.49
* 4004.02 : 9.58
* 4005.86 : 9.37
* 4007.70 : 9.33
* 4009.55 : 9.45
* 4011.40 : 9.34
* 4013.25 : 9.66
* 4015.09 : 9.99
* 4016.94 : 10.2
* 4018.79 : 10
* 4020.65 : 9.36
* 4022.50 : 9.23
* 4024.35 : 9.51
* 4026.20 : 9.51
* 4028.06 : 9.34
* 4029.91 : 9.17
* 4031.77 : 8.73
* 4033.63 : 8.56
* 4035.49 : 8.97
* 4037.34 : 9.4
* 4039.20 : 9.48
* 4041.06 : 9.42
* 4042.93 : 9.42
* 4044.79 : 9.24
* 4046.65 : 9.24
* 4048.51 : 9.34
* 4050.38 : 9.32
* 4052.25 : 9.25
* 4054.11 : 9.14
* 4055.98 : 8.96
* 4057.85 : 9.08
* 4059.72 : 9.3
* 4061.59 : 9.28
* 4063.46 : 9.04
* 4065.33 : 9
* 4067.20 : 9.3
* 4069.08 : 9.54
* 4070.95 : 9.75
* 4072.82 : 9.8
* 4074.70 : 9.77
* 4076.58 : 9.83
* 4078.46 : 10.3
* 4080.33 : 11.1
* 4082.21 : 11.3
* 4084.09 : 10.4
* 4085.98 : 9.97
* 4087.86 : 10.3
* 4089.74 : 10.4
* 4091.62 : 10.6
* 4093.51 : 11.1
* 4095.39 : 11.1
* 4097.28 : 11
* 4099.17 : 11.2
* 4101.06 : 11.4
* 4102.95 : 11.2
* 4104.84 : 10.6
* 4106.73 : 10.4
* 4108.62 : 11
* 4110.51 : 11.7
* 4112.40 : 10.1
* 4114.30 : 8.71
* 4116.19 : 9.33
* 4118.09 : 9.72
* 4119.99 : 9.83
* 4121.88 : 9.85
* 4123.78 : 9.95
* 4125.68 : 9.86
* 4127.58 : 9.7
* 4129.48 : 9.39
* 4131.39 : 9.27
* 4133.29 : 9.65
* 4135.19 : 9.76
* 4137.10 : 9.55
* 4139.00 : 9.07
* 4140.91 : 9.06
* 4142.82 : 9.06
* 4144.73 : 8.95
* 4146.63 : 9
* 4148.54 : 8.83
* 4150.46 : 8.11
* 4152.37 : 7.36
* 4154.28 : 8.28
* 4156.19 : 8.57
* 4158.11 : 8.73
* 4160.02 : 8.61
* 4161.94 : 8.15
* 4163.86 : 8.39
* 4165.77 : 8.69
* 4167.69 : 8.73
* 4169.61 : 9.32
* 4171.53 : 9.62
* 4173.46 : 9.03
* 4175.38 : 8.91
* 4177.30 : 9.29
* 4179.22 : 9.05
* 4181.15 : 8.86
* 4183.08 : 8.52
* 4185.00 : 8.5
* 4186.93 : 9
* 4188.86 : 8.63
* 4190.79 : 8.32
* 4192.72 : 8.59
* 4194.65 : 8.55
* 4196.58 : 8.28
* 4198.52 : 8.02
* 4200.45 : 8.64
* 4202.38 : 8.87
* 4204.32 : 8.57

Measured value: -4.7 Angstrom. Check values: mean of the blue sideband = 9.69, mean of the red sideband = 8.81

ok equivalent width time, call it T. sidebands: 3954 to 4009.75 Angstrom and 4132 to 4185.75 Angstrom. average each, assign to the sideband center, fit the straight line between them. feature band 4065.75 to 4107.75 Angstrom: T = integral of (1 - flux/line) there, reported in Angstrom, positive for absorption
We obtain -4.1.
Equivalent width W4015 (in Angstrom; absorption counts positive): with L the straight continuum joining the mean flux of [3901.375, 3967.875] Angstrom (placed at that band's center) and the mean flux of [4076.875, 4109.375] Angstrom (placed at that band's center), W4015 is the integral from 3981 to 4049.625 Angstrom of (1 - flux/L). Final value 7.4 Angstrom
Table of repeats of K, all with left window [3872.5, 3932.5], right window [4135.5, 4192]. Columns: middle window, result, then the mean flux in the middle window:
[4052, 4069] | 1.0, 9.17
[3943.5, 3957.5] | 0.2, 10.6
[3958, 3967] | -0.9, 11.6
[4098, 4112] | -2.6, 11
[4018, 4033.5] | 1.1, 9.31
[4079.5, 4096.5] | -2.2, 10.7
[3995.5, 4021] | 1.3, 9.65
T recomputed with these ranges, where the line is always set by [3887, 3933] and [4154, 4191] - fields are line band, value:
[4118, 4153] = -0.71 Angstrom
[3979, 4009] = 1.12 Angstrom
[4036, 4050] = 0.69 Angstrom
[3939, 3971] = -1.30 Angstrom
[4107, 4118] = -1.04 Angstrom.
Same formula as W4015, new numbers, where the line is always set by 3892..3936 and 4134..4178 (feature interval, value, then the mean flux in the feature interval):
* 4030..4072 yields 1.9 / 9.22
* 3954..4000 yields -2.2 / 10.7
